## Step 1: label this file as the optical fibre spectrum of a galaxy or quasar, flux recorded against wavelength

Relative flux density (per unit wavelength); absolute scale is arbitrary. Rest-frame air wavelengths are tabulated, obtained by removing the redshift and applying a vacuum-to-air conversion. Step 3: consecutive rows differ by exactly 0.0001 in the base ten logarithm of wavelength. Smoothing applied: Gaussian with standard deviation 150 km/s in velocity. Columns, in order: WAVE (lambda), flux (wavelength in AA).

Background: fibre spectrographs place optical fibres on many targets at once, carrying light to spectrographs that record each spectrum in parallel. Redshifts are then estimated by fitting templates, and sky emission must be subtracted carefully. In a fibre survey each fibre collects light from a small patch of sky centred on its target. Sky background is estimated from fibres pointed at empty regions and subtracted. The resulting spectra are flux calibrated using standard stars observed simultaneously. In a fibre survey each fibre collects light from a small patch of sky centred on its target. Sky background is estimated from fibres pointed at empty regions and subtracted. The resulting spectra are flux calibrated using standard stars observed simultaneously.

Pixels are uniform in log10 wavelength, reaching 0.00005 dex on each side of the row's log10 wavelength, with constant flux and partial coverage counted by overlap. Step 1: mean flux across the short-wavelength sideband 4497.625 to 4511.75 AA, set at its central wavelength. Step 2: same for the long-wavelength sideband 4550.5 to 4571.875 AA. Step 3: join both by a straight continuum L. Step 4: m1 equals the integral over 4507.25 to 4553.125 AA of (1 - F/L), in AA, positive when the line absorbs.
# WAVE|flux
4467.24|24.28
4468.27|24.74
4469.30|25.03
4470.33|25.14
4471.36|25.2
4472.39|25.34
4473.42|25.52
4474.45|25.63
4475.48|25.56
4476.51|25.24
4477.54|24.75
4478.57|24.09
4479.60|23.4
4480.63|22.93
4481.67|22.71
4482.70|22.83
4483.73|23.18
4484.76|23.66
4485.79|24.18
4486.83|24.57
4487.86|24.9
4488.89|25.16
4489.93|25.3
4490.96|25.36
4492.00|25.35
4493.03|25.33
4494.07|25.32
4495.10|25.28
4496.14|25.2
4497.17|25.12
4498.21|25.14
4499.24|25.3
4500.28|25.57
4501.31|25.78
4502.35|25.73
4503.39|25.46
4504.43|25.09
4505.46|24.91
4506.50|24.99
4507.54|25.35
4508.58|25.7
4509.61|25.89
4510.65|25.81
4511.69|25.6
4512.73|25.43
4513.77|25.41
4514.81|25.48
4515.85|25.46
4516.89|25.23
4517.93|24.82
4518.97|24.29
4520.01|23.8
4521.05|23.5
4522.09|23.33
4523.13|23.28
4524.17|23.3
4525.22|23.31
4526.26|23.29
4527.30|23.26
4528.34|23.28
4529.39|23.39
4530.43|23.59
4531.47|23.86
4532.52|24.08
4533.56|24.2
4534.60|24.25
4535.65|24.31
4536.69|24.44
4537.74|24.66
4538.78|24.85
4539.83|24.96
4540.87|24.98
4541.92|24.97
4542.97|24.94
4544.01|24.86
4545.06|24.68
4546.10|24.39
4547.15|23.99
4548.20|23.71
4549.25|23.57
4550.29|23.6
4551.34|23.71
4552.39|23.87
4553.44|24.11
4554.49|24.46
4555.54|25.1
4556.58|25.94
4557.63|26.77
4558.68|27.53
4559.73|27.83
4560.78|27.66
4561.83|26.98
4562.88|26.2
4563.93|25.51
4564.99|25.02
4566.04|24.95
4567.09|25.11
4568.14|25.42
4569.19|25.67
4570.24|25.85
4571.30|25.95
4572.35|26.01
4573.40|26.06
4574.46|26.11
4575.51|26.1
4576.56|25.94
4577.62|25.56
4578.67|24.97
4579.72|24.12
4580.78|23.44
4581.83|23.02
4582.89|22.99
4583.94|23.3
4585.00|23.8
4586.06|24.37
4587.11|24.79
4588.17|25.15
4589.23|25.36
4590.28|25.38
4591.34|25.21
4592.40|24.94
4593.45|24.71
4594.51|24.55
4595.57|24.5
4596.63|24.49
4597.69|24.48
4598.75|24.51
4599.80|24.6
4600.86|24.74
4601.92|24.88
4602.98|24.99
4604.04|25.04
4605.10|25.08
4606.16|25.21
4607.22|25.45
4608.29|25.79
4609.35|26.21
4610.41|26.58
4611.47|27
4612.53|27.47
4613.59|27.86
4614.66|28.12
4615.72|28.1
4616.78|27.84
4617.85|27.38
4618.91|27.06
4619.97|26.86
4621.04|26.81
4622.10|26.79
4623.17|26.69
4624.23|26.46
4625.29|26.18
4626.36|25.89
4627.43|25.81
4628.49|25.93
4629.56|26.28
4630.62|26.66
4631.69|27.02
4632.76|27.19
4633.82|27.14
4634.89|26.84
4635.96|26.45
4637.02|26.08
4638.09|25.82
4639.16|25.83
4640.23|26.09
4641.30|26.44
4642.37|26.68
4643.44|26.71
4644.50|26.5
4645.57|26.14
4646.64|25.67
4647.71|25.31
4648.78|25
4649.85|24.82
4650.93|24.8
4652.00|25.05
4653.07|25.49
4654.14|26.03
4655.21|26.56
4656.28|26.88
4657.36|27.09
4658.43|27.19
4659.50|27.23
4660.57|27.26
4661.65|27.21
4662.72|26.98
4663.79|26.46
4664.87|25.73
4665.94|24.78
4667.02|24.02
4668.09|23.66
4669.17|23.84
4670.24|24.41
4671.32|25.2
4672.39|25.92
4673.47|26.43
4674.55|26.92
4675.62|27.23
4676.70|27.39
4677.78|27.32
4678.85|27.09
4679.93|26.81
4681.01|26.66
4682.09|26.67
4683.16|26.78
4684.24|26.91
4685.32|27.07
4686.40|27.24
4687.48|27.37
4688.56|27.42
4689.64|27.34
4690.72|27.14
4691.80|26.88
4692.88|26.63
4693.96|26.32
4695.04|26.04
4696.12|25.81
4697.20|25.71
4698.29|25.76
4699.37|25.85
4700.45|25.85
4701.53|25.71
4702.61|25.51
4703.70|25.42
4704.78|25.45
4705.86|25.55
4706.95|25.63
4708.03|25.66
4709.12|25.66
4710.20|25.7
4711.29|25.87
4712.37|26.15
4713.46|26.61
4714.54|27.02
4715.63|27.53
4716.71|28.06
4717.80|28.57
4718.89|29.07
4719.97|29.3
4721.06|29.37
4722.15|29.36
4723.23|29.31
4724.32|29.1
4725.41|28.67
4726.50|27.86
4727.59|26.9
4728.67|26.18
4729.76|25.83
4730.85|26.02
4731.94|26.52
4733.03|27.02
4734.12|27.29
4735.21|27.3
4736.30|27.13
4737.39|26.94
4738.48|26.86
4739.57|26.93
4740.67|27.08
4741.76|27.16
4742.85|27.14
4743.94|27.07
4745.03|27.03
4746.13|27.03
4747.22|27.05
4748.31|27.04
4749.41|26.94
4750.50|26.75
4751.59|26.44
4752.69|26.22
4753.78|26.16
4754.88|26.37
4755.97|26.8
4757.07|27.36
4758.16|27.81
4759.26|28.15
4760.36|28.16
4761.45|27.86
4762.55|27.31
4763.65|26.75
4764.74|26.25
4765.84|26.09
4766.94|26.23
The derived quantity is 2.1 AA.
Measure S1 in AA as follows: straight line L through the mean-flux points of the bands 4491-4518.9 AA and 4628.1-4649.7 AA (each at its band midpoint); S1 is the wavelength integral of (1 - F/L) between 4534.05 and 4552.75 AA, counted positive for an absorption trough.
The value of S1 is 0.9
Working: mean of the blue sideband 25.4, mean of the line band 24.4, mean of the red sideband 26.3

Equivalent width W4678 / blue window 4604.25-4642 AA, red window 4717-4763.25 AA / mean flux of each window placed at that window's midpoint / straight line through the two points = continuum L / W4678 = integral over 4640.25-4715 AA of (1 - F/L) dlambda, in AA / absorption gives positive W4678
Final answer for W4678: 2.17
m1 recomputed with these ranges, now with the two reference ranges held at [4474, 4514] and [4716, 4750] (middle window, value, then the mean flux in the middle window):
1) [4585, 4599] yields 0.7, 24.8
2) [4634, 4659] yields 0.5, 26.1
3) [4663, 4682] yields 0.7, 25.9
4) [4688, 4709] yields 0.8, 26.1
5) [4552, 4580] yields -0.1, 25.8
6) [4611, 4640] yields -0.5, 26.8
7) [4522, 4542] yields 1.1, 24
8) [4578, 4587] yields 0.7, 23.8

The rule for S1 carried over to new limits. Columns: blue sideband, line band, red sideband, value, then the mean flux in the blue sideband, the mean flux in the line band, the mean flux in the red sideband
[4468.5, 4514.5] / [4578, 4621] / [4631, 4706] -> 0.6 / 25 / 25.4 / 26.2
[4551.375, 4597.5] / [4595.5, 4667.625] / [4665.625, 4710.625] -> -1.4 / 25.2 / 26.2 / 26.1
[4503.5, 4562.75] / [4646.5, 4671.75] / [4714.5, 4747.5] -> 0.8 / 24.7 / 25.7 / 27.5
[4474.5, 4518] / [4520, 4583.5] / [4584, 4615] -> 1.0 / 25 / 24.7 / 25.3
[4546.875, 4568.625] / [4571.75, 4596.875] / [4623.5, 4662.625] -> 0.8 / 25.3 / 24.8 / 26.3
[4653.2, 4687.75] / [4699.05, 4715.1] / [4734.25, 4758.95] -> 0.5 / 26.4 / 25.8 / 27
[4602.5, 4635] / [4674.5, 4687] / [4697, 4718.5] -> -0.3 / 26.6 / 27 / 26.2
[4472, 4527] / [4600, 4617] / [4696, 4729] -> -0.2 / 24.8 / 26.2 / 26.9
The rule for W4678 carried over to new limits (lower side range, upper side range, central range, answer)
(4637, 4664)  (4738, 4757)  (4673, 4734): -0.8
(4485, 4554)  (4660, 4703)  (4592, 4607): 0.4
